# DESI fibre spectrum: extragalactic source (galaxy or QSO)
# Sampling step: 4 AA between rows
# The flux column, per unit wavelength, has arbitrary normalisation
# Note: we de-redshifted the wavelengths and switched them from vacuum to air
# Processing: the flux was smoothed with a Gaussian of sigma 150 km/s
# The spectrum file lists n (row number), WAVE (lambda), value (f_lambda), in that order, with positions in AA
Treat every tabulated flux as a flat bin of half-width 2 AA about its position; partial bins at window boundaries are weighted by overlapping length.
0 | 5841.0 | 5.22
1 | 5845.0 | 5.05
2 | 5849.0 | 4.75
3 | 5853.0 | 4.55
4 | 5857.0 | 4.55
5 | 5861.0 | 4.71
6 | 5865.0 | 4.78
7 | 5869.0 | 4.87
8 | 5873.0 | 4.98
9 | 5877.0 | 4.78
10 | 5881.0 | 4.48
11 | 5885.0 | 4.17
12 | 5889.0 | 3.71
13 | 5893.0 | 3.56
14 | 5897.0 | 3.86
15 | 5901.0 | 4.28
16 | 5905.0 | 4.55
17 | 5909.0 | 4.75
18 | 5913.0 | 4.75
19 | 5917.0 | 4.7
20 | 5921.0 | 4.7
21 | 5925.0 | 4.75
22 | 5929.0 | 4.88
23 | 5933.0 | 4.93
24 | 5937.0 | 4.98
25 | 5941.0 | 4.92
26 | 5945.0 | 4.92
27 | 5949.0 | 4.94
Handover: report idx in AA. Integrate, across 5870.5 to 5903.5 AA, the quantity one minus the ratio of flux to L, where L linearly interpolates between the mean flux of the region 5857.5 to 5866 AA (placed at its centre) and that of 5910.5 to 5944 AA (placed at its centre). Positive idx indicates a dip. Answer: 3.54 AA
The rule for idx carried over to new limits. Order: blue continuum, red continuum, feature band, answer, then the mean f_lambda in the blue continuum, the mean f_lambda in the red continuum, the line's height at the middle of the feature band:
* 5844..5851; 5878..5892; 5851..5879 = -1.4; 4.88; 4.13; 4.53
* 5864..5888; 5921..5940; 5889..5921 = 2.9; 4.63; 4.87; 4.76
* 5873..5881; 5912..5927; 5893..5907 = 1.8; 4.76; 4.72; 4.74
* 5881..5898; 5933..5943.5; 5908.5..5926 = -0.9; 3.9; 4.94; 4.49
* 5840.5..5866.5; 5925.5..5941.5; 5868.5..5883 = 0.1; 4.78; 4.91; 4.81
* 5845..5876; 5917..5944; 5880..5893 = 2.1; 4.76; 4.85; 4.8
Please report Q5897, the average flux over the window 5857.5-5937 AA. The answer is 4.55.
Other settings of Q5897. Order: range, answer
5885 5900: 3.81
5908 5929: 4.74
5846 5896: 4.49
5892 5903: 3.93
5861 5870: 4.79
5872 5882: 4.75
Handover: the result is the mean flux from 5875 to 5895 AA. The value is 4.14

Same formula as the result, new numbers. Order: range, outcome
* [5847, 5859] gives 4.62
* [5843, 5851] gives 4.9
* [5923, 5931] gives 4.81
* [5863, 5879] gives 4.85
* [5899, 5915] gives 4.58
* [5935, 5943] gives 4.95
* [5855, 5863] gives 4.63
